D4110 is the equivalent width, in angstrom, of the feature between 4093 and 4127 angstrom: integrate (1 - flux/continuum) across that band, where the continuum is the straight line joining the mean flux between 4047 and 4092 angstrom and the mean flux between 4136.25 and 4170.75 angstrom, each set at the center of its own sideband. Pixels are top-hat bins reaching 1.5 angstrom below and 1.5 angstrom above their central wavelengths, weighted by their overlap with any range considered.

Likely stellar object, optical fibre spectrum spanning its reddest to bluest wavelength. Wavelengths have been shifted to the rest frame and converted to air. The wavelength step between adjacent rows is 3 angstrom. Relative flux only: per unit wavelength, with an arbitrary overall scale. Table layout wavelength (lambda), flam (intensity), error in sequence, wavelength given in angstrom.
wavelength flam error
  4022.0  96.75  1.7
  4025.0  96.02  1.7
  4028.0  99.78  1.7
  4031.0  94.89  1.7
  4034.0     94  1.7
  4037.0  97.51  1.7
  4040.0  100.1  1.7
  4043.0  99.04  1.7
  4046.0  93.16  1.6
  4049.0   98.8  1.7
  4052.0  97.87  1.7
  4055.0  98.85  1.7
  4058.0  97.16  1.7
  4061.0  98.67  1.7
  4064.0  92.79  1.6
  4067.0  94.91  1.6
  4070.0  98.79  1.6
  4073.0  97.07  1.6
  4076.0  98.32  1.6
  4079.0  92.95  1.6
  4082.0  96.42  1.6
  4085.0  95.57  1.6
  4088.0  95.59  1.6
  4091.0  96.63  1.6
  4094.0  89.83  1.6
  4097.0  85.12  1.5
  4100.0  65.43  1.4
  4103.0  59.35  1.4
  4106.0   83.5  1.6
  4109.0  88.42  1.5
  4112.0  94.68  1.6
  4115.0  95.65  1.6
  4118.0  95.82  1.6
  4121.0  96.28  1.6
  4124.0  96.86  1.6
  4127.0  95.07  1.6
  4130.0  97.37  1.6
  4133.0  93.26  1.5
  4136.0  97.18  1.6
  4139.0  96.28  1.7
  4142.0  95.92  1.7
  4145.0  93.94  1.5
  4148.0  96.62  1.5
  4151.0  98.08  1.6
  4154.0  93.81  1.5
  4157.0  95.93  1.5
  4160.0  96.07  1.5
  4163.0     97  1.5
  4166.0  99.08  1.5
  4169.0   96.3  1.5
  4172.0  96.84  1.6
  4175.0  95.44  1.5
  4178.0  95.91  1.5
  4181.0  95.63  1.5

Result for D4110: 3.4 angstrom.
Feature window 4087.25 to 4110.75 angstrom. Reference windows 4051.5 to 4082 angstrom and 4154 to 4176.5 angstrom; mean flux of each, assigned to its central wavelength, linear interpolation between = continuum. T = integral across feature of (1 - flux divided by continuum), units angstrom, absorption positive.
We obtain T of 3.4 angstrom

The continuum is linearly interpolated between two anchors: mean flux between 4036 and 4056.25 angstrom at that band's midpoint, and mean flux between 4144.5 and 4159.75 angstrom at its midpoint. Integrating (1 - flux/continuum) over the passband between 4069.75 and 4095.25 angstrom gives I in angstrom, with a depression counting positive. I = 0.4 angstrom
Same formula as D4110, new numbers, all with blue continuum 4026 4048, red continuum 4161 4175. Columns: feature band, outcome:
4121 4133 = 0.1 angstrom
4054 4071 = 0.0 angstrom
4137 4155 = 0.2 angstrom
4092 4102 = 1.8 angstrom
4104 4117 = 1.0 angstrom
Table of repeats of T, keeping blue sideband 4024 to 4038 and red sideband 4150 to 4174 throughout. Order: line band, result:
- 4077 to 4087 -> 0.1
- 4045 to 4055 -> -0.1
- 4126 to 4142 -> 0.1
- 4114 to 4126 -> 0.0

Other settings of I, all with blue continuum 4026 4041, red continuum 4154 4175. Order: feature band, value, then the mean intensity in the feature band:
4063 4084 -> 0.2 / 96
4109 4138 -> 0.4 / 95.4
